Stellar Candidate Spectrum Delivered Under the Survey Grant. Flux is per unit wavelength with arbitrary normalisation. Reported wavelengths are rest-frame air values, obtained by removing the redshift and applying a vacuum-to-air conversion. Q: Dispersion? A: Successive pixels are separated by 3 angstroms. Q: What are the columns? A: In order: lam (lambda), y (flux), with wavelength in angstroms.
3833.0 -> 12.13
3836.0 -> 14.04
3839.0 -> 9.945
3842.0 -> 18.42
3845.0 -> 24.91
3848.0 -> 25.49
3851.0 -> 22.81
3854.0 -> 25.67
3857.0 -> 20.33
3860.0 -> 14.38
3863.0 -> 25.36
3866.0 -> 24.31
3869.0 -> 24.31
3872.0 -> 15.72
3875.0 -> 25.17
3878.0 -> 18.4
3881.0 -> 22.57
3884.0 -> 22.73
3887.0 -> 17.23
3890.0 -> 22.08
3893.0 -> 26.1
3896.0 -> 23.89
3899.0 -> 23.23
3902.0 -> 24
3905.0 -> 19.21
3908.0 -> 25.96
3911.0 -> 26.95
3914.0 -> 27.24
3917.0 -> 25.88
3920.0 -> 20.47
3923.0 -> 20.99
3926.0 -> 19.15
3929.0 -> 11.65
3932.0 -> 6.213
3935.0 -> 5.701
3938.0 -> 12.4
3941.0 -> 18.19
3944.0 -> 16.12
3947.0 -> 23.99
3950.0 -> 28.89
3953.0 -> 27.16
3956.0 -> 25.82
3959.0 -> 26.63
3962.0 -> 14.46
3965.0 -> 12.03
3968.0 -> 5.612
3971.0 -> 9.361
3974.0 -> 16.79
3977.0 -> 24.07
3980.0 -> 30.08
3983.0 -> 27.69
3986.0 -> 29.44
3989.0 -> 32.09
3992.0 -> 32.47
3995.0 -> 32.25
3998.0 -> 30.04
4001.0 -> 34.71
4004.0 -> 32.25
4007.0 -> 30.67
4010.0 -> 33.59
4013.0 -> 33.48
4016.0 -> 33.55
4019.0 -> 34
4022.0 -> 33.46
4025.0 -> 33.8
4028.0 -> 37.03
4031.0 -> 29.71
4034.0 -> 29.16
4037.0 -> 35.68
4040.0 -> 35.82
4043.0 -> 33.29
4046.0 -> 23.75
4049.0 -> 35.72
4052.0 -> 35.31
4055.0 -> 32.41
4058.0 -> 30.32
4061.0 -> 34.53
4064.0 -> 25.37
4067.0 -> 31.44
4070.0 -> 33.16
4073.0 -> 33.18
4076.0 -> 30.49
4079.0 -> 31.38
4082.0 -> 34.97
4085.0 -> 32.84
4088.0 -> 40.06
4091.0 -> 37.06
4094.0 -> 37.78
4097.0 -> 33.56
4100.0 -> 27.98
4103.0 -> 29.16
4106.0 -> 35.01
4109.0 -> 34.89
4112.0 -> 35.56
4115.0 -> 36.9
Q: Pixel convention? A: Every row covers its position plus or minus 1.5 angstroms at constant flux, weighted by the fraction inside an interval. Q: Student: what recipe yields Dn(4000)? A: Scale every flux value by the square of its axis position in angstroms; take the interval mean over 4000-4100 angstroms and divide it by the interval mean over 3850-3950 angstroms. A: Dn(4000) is 1.7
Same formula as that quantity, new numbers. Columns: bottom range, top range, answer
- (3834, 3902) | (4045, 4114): 1.73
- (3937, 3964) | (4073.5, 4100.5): 1.70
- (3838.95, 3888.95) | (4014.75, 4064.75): 1.67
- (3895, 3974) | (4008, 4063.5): 1.80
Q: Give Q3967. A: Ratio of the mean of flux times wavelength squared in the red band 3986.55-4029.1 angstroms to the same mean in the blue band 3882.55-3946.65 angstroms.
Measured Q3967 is 1.7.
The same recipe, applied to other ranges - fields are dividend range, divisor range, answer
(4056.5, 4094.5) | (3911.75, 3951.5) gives 1.94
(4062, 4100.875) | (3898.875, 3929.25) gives 1.59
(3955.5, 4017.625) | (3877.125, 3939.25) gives 1.35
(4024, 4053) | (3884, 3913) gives 1.52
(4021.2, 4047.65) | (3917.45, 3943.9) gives 2.29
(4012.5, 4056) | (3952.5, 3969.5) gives 1.90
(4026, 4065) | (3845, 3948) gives 1.68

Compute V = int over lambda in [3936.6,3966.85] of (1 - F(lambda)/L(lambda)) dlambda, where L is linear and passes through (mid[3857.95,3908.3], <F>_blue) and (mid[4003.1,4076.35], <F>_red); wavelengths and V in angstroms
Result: 7.0 angstroms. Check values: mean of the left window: 21.9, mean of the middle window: 20.4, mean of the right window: 32.5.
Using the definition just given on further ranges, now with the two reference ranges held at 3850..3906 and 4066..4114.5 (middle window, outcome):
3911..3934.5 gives 5.4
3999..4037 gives -4.2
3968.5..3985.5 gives 4.0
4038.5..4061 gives -0.7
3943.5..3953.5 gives 0.5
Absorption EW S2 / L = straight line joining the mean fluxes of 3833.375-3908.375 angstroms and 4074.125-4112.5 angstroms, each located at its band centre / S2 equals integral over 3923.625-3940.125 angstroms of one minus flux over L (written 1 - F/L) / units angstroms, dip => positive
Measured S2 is 8.6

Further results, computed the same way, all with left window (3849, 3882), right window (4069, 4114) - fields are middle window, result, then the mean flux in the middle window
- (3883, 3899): 0.47 angstroms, 22.5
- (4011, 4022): -1.40 angstroms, 33.6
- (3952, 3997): 7.49 angstroms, 23.1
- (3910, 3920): -0.55 angstroms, 25.7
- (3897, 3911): 0.18 angstroms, 23.5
